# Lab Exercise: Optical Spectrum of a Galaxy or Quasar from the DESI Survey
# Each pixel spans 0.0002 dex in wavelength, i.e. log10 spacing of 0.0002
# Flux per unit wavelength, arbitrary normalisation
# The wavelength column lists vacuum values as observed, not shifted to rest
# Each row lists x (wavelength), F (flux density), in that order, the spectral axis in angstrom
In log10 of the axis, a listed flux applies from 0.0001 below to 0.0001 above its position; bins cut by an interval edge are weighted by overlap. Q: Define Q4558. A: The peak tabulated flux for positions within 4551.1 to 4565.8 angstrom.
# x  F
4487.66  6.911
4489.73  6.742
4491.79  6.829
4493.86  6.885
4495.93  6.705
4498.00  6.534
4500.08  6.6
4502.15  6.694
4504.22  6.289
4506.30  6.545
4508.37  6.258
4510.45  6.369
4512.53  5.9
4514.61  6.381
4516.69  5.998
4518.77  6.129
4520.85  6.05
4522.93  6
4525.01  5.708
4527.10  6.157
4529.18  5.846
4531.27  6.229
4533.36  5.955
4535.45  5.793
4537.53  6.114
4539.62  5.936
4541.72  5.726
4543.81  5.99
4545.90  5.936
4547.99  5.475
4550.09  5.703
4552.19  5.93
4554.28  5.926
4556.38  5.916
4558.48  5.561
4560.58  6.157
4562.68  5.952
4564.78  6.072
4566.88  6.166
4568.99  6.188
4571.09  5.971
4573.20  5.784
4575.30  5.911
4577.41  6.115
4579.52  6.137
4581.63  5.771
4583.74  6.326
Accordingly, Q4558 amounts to 6.157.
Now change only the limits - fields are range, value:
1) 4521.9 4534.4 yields 6.229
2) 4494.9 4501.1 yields 6.705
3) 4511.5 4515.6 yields 6.381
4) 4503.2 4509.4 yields 6.545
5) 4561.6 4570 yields 6.188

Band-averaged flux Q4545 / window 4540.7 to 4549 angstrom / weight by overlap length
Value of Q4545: 5.79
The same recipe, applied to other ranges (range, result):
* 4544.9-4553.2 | 5.76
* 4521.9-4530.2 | 5.93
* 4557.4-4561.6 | 5.86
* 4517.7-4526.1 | 5.97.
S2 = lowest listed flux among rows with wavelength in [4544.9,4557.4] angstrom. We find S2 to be 5.475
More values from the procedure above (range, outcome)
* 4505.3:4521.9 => 5.9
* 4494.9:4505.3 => 6.289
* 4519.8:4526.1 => 5.708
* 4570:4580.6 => 5.784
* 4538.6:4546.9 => 5.726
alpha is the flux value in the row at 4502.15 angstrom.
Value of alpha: 6.694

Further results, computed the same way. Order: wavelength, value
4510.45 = 6.369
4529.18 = 5.846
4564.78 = 6.072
